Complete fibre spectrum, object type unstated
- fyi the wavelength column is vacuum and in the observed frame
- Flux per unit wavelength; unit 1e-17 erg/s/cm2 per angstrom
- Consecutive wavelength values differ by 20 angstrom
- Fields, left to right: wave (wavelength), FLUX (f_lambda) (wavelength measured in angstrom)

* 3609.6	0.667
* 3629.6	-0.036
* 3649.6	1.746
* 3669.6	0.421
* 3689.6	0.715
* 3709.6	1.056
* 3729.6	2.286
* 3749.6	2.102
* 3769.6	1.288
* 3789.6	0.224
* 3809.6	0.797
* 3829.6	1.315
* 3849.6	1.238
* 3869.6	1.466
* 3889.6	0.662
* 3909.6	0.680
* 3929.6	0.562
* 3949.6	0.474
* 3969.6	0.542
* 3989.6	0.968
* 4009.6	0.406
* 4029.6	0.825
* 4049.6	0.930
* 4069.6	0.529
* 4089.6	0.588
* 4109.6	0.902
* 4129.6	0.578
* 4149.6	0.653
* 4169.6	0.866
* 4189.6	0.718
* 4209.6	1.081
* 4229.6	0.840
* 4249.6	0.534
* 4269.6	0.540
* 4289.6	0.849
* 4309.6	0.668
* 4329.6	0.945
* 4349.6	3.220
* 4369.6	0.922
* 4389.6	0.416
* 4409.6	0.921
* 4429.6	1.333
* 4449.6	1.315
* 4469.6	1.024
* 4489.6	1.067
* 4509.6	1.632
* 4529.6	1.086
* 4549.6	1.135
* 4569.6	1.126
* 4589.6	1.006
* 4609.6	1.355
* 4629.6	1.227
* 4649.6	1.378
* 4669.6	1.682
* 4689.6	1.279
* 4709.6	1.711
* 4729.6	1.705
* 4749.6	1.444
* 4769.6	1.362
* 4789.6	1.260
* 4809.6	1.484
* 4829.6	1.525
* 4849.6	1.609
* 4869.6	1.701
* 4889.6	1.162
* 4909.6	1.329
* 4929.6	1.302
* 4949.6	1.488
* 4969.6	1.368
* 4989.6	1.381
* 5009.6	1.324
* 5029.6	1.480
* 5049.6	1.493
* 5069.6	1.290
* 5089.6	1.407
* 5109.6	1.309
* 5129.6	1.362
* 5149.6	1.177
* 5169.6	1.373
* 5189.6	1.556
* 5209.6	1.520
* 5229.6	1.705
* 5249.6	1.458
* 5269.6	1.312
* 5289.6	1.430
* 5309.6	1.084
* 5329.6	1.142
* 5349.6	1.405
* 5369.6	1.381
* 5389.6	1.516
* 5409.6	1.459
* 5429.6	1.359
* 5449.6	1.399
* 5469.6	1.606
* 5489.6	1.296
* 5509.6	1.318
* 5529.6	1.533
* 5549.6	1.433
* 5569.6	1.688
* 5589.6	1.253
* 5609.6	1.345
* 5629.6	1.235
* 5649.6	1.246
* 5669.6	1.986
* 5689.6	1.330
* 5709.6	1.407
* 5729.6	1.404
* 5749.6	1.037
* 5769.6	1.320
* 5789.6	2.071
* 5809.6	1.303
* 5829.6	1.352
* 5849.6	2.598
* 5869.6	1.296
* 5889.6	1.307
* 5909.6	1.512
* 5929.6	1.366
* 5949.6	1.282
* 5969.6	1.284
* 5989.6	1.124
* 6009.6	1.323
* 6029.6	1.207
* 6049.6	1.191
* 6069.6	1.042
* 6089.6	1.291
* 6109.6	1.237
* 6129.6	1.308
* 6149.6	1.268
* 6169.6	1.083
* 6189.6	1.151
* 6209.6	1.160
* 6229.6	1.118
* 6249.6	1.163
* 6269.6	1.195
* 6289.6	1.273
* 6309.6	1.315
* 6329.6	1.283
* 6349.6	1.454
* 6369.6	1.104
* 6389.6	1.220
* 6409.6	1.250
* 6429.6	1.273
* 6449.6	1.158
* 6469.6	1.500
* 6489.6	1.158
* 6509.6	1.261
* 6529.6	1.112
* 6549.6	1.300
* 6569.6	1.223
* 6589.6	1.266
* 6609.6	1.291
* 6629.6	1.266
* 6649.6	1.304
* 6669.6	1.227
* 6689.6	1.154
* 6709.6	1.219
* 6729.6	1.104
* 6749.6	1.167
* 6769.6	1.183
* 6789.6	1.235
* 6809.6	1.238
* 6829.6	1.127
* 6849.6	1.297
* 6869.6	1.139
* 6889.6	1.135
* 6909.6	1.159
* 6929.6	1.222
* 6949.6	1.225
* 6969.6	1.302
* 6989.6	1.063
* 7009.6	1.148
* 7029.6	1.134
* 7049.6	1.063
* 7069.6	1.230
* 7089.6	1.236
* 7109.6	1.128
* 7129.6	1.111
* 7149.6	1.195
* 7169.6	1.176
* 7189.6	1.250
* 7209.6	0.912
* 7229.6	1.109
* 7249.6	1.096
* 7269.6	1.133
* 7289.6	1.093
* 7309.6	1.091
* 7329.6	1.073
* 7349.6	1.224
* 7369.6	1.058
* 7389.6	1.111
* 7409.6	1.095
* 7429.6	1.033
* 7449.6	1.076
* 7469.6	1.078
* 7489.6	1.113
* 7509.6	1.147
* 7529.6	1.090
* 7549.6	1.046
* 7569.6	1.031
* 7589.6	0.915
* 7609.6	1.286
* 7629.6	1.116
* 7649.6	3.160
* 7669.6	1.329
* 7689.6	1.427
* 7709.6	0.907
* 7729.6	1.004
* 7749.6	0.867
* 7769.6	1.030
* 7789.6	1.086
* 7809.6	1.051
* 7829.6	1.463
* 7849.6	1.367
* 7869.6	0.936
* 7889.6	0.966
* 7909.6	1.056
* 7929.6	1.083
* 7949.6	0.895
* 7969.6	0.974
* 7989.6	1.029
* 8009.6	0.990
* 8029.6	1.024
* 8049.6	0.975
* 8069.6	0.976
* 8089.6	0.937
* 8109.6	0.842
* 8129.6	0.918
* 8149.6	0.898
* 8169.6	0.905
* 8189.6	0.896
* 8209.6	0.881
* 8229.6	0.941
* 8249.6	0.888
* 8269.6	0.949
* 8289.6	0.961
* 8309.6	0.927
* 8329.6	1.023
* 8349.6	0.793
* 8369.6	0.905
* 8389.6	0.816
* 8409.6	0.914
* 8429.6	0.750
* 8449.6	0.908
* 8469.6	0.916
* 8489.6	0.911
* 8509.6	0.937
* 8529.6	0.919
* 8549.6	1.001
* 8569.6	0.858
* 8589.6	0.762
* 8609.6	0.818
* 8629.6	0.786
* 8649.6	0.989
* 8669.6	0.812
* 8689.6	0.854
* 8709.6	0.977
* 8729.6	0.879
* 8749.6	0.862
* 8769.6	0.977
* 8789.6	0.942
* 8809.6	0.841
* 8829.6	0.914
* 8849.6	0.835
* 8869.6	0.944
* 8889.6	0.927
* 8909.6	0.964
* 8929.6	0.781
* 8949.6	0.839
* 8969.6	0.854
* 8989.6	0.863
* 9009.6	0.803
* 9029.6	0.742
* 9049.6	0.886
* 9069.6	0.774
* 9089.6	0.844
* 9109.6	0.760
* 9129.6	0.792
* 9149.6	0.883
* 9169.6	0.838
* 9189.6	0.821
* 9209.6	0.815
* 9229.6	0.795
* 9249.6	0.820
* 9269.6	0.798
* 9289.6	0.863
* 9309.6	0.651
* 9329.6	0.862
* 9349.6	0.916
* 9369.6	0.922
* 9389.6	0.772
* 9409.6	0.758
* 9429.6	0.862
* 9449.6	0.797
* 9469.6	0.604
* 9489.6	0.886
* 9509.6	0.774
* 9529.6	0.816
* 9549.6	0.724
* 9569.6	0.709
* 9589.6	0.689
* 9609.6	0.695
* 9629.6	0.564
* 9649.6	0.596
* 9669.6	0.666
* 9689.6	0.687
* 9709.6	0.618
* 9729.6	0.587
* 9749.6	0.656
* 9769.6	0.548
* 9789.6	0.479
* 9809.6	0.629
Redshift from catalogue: 0.167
